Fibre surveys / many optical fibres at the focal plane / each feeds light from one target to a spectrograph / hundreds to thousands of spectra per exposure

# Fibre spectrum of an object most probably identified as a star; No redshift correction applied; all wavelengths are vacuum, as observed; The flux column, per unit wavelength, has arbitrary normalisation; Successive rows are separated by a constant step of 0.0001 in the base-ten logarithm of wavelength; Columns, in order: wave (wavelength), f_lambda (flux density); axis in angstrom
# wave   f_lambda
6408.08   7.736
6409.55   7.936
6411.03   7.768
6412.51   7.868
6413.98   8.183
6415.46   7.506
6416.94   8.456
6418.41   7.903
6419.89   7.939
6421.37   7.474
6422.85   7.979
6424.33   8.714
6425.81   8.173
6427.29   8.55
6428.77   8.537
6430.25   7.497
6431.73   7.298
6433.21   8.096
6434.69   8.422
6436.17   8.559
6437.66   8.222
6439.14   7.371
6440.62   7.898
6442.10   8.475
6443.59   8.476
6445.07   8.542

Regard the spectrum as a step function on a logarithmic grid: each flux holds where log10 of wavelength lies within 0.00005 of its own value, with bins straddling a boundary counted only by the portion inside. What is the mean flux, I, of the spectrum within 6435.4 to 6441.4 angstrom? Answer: 8.02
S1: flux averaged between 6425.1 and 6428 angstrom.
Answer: 8.36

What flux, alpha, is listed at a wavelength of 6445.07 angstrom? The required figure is 8.542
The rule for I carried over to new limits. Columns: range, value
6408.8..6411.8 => 7.85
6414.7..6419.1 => 7.96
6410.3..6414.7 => 7.94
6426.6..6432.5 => 7.97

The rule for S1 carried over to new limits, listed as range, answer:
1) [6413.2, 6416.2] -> 7.85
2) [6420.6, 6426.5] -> 8.08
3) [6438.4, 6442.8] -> 7.92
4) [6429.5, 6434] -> 7.65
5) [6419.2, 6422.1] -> 7.7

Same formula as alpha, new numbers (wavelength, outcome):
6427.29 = 8.55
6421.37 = 7.474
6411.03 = 7.768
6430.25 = 7.497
